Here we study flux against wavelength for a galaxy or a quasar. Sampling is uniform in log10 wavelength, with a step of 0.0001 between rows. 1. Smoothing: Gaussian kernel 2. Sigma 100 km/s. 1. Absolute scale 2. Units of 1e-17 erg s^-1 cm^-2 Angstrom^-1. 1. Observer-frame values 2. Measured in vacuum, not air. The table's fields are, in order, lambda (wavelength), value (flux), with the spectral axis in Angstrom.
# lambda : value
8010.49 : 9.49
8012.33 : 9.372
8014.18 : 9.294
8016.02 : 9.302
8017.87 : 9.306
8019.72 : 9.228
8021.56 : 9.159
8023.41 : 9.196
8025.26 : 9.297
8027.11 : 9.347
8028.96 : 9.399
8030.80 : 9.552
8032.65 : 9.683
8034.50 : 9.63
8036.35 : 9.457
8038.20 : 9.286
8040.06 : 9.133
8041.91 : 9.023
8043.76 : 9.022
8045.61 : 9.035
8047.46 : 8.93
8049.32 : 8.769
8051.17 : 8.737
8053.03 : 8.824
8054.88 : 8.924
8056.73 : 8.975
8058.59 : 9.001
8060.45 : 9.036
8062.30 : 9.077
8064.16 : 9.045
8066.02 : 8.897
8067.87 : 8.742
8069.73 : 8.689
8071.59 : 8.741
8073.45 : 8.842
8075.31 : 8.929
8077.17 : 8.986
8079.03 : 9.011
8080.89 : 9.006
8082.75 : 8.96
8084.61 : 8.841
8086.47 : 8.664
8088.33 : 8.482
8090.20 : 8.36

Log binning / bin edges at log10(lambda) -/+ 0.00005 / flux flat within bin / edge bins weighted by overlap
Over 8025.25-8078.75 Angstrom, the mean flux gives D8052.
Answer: 9.06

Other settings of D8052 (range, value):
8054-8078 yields 8.91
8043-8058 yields 8.9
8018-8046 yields 9.3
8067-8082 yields 8.87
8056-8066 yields 9.01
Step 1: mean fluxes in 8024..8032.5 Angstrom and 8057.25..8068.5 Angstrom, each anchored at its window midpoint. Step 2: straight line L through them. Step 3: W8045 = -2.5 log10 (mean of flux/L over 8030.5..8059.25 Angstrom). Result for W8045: 0.01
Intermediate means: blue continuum 9.42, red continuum 8.97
